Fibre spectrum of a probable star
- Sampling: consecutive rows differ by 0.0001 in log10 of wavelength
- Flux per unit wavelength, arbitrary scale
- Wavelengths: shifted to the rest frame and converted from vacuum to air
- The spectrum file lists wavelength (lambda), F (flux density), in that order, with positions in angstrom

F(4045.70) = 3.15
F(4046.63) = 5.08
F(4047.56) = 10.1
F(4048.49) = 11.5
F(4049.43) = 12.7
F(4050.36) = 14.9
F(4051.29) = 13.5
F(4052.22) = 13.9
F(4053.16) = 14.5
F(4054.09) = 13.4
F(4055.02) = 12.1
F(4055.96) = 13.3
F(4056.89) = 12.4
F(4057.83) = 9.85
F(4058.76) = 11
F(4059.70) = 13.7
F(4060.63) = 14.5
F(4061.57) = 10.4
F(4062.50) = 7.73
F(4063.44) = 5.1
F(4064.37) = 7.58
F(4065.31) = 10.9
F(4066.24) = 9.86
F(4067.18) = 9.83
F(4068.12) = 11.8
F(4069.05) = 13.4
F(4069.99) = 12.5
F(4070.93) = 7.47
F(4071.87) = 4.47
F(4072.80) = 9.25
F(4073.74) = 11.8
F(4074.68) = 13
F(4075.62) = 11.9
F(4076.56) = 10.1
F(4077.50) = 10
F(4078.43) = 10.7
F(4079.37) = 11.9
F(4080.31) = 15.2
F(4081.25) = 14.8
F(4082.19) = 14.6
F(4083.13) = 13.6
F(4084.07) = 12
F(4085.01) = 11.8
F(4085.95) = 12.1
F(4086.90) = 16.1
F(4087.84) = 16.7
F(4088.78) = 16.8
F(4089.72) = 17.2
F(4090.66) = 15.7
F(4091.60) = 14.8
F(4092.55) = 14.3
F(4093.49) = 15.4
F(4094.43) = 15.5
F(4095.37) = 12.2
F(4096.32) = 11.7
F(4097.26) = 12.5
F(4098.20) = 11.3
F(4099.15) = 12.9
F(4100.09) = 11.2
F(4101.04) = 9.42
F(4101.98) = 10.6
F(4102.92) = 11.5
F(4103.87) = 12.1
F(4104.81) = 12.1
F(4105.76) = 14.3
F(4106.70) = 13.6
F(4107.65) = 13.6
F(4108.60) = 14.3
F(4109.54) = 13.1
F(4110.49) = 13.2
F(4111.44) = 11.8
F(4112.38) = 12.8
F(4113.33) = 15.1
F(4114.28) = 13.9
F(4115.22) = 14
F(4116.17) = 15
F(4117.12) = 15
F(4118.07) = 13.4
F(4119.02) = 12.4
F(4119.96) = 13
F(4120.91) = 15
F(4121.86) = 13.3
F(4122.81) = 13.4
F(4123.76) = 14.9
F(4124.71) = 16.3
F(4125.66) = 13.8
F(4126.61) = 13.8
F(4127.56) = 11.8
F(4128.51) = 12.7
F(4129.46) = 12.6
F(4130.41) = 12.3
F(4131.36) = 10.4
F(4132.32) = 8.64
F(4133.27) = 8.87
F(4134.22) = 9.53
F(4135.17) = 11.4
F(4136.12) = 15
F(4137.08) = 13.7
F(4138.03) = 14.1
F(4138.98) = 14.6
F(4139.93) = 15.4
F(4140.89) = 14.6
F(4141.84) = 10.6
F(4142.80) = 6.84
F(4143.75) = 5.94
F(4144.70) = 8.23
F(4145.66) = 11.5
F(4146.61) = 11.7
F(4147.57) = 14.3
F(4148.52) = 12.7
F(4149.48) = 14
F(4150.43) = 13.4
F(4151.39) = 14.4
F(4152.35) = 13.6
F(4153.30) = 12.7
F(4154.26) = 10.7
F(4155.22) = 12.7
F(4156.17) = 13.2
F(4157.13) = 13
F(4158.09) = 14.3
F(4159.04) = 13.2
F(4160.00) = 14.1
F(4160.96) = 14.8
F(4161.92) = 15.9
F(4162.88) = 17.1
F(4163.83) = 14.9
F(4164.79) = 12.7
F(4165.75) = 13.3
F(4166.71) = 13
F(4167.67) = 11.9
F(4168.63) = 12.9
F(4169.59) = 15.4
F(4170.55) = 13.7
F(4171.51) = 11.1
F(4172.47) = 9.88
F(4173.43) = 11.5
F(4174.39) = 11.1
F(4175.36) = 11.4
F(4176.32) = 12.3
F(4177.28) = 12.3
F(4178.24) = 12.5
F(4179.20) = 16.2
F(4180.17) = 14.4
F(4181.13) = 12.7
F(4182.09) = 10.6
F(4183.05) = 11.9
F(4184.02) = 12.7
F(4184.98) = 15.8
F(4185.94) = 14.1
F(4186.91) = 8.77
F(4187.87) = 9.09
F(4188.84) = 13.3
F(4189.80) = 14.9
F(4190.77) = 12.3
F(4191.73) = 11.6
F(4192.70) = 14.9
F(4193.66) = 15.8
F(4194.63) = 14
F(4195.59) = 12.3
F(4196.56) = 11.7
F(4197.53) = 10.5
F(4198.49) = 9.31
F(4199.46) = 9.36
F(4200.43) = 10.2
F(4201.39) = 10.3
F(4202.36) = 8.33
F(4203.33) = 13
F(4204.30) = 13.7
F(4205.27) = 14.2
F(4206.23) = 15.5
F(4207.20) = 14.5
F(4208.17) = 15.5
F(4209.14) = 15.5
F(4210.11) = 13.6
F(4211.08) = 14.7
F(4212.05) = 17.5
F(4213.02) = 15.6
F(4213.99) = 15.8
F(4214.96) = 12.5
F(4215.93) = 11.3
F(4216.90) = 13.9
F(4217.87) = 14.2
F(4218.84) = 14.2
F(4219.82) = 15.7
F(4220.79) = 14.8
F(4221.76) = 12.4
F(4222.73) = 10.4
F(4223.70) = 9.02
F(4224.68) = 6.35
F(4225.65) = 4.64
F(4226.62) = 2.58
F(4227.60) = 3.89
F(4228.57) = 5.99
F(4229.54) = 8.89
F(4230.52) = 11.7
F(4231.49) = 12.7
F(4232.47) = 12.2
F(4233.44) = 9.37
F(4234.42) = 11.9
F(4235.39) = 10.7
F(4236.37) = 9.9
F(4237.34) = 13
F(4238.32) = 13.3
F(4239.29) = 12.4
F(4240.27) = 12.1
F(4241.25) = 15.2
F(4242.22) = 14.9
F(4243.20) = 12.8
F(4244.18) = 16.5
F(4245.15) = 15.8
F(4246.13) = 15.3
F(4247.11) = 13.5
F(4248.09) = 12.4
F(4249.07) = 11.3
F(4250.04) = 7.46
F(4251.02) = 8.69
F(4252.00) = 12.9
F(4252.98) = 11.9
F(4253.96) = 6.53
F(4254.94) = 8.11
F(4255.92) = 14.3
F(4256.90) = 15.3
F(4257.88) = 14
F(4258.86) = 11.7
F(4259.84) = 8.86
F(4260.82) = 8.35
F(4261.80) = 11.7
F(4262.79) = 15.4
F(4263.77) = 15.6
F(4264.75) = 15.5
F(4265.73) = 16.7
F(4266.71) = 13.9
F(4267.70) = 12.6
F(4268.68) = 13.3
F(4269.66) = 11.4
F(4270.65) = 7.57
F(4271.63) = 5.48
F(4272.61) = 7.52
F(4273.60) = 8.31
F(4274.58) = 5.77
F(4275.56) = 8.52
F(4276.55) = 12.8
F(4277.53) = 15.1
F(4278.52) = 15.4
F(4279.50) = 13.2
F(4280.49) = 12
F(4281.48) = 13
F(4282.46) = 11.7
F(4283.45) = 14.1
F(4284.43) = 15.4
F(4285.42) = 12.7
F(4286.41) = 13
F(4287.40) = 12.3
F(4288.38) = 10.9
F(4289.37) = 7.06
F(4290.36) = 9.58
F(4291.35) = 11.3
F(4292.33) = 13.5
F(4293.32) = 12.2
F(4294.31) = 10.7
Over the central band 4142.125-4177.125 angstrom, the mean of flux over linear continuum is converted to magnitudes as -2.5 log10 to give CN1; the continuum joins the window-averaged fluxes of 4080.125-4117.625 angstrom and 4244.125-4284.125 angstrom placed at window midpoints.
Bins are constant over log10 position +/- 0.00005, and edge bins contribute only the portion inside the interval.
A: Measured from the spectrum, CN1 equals 0.03 mag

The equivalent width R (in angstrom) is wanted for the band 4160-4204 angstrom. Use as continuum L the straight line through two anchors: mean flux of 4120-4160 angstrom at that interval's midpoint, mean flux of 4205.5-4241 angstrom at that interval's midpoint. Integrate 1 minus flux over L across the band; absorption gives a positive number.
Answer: -1.3 angstrom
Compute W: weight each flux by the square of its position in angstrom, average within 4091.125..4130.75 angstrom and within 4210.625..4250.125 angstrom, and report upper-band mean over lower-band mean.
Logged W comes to 1.0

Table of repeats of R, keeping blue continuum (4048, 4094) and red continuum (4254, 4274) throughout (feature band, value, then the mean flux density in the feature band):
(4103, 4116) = -1.27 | 13.4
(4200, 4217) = -2.59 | 13.7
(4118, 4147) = -0.33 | 12.2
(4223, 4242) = 3.08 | 9.86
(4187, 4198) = -0.67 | 12.6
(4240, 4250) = -1.70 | 13.7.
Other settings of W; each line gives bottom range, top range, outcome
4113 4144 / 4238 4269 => 1.06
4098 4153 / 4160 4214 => 1.06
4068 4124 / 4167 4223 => 1.05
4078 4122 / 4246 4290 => 0.94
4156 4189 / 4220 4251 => 0.88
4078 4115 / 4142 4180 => 0.98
